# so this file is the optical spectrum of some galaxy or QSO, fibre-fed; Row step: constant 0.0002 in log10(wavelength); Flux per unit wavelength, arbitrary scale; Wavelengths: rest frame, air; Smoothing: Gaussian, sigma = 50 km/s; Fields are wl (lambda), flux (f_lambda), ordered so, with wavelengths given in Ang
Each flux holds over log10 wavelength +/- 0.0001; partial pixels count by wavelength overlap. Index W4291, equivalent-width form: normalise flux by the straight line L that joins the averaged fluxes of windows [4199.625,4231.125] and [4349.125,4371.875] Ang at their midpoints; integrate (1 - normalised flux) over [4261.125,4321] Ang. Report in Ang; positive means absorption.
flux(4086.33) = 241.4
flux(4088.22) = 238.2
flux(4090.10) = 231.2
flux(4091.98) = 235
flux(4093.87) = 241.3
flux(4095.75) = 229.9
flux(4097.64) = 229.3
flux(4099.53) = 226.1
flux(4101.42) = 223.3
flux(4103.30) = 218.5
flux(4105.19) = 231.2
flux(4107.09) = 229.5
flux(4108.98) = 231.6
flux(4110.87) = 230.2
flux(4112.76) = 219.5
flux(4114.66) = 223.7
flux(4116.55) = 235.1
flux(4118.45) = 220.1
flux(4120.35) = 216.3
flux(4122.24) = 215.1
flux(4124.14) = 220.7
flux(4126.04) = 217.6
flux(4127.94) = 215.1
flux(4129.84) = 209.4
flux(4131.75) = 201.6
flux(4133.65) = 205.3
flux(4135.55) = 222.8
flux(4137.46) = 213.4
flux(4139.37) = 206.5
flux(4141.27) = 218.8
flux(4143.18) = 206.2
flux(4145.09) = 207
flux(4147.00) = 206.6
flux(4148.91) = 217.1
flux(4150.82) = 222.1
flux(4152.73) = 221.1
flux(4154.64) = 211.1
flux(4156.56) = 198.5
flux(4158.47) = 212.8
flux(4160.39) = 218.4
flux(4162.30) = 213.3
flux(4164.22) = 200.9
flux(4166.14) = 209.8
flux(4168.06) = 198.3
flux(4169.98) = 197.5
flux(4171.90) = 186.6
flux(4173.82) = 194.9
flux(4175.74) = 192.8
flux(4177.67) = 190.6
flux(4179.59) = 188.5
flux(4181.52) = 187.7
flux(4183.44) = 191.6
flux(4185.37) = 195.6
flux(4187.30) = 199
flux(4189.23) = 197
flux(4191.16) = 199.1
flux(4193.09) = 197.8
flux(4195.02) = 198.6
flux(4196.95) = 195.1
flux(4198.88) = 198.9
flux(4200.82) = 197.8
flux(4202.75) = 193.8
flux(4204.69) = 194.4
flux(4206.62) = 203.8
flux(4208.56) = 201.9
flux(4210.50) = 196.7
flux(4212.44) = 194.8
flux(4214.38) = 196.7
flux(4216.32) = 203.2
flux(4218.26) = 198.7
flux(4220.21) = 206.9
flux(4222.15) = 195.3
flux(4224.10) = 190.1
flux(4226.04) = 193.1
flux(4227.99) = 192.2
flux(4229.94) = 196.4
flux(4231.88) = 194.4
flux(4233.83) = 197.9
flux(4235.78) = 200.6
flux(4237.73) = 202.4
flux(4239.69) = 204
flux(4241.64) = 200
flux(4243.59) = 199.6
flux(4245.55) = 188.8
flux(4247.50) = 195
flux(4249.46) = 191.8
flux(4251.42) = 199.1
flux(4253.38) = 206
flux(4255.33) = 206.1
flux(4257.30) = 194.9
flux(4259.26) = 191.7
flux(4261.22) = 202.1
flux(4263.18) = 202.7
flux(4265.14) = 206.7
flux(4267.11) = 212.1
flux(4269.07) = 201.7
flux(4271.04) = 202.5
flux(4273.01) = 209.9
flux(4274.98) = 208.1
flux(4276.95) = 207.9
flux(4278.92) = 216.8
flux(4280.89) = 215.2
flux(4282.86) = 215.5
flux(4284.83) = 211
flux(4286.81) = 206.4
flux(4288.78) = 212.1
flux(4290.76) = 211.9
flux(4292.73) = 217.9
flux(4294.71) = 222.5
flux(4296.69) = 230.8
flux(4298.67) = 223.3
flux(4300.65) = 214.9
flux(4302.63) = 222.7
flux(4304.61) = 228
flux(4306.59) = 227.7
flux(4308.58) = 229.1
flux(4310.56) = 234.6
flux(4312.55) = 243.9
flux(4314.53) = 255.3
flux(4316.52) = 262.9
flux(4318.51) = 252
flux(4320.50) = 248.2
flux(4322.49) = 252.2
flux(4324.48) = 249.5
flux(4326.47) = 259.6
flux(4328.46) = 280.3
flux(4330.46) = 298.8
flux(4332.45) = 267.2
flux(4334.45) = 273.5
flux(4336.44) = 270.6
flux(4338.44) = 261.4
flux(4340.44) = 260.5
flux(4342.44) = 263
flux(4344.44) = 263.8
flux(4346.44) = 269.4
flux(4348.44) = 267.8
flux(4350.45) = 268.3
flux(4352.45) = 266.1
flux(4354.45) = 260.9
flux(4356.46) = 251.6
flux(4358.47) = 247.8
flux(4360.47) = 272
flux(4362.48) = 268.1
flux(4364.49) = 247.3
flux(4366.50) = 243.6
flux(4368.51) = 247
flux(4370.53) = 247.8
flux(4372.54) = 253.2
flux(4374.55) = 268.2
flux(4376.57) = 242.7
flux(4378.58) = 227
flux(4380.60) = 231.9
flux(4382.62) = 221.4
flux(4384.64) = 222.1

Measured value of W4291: 1.9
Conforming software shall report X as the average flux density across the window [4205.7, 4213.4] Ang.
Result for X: 199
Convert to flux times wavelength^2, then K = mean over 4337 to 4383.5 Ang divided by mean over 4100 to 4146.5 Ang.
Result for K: 1.30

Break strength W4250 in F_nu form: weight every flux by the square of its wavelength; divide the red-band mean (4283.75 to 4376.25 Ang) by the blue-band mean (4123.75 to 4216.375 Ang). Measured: 1.32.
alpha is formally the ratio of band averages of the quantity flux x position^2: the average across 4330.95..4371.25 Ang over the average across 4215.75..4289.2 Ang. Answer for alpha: 1.4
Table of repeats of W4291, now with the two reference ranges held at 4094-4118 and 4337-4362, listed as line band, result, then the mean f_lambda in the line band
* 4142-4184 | 5.8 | 204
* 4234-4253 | 3.8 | 198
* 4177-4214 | 6.9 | 196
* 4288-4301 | 1.8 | 219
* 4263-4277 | 2.5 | 206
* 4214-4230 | 3.1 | 197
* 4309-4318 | 0.3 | 248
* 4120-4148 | 2.4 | 212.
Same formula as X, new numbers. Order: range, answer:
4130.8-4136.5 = 210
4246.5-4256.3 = 200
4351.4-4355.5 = 264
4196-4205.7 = 196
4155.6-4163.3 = 211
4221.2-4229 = 193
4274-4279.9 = 211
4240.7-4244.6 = 200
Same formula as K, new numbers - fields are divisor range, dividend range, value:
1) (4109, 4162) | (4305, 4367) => 1.32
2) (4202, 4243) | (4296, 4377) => 1.35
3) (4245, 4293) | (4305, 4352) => 1.30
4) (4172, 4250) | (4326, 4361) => 1.45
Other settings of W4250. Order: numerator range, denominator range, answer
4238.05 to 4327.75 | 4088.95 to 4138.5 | 1.06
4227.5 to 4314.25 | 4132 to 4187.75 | 1.08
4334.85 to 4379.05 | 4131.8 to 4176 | 1.37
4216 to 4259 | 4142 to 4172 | 0.99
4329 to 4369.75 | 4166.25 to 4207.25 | 1.45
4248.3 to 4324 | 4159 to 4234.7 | 1.16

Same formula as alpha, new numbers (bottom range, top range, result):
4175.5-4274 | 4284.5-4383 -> 1.32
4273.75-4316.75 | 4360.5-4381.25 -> 1.16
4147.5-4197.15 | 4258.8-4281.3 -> 1.07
